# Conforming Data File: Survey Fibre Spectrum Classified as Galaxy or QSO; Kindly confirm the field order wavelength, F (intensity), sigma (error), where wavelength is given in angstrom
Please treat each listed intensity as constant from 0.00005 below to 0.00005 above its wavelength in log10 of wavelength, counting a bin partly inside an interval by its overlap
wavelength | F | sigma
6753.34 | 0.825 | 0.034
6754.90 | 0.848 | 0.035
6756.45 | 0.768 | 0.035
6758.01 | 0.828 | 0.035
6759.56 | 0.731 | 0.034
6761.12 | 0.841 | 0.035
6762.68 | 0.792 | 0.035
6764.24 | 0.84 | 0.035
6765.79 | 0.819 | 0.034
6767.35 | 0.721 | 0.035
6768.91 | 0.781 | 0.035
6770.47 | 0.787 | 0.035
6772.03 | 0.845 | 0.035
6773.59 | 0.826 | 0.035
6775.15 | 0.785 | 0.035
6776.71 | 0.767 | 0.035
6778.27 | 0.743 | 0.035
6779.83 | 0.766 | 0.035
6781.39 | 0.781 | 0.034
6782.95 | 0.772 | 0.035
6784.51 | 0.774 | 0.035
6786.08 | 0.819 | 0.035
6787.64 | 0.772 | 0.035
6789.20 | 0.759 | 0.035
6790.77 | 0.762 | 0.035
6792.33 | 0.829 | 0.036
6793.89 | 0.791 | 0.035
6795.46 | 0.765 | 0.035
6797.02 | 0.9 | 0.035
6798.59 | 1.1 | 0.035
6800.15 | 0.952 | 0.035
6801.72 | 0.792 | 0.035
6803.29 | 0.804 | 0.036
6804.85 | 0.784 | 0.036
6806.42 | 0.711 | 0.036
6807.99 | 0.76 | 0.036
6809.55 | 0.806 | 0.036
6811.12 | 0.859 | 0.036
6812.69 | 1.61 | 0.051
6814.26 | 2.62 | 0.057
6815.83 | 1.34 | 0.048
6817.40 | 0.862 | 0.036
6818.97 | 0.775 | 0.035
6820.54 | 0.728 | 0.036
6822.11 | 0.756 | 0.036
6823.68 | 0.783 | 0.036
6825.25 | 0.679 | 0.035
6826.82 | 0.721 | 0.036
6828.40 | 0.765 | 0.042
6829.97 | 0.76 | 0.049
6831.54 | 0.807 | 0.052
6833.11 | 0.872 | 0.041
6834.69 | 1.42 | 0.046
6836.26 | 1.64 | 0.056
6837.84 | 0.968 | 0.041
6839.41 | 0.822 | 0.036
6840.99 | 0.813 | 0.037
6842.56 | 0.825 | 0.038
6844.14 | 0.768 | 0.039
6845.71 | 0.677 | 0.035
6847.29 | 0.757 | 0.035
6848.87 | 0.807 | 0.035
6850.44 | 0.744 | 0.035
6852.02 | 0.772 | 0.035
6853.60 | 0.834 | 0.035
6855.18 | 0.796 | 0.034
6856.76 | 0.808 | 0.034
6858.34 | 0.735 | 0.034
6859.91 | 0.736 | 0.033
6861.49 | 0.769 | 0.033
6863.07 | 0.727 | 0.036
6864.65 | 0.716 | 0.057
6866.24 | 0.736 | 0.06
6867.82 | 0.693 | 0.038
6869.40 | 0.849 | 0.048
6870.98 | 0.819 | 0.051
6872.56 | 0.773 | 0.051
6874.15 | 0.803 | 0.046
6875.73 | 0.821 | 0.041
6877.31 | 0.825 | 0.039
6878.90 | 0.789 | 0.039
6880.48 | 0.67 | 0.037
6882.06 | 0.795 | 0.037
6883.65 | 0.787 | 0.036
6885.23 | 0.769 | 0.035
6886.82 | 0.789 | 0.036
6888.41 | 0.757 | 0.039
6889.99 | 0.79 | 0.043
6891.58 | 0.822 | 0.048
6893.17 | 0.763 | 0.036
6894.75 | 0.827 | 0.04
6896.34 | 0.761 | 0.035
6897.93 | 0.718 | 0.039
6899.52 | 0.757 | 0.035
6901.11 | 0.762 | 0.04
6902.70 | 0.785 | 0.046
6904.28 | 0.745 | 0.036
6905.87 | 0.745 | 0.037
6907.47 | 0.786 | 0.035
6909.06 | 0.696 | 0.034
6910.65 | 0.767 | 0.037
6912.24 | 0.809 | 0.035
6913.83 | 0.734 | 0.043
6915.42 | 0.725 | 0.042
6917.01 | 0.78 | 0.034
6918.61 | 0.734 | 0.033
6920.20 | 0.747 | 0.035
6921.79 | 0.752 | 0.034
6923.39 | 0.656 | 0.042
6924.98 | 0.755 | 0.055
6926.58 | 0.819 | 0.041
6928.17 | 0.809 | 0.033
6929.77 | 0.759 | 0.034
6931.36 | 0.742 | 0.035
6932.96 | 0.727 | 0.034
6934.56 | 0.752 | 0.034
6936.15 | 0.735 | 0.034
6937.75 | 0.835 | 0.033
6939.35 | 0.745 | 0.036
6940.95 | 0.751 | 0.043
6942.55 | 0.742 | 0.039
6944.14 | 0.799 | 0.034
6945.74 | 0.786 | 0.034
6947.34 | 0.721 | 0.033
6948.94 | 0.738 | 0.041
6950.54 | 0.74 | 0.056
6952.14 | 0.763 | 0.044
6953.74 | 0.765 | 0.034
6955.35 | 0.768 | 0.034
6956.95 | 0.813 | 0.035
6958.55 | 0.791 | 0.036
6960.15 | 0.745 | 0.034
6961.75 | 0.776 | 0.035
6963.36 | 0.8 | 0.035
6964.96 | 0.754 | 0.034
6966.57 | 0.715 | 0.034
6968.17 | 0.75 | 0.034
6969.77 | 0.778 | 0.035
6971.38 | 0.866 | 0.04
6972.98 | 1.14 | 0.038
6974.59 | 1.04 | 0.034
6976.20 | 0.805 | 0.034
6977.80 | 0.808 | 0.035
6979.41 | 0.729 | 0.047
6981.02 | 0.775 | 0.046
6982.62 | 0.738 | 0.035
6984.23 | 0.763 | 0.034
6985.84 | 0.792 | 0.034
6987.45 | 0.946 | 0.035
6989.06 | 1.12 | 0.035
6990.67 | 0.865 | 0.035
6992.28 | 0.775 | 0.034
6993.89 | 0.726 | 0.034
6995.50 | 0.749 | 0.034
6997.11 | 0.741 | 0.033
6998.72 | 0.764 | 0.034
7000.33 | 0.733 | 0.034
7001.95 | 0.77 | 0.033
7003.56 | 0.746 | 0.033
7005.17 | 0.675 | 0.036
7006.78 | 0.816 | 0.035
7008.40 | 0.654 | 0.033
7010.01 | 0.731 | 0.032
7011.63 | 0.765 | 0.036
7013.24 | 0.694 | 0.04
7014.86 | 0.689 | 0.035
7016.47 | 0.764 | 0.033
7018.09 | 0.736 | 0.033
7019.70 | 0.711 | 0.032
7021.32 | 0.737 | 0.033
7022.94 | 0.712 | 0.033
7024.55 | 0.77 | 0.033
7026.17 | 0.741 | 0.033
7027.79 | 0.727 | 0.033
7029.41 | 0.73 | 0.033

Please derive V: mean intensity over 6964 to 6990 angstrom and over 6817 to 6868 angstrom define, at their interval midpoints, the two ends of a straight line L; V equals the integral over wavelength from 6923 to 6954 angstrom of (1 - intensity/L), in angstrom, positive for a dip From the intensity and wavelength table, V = 3.0 angstrom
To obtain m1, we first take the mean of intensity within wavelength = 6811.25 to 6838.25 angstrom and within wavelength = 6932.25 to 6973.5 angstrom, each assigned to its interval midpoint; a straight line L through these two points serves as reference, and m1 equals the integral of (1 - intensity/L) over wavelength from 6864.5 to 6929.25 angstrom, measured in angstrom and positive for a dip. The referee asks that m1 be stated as 9.6 angstrom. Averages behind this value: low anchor 1.06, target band 0.767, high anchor 0.778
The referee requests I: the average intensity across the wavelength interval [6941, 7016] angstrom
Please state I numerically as 0.786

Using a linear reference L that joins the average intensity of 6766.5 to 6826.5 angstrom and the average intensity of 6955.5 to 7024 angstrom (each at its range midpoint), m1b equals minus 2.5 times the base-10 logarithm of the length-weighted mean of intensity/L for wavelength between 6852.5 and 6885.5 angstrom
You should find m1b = 0.094 mag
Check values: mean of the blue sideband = 0.88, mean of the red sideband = 0.785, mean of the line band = 0.774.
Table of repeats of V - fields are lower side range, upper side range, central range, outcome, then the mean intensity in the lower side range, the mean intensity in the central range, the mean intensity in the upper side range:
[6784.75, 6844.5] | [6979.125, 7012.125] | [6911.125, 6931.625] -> 2.1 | 0.929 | 0.756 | 0.78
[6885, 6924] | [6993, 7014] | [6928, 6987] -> -3.1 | 0.759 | 0.786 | 0.736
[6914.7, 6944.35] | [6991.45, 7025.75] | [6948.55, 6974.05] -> -1.7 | 0.755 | 0.797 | 0.736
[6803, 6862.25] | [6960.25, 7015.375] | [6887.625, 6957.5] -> 6.7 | 0.909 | 0.761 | 0.794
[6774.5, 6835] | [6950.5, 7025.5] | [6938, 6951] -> 0.8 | 0.89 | 0.757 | 0.783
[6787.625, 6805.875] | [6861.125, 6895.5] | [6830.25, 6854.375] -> -2.9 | 0.835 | 0.899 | 0.777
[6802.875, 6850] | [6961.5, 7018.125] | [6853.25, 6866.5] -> 2.2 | 0.943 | 0.76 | 0.792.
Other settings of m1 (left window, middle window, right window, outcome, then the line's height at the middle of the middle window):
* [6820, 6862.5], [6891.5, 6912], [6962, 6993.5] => 1.8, 0.836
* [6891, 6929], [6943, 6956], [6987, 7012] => 0.2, 0.771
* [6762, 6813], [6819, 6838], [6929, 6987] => -2.0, 0.814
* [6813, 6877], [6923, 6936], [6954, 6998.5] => 1.3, 0.84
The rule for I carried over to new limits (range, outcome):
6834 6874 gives 0.838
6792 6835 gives 0.937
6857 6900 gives 0.771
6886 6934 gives 0.76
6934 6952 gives 0.759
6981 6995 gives 0.835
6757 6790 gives 0.788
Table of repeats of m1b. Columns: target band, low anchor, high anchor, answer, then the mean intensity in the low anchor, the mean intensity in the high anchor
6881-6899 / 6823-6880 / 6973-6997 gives 0.066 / 0.822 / 0.838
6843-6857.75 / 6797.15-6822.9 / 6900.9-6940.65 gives 0.186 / 1.01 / 0.756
